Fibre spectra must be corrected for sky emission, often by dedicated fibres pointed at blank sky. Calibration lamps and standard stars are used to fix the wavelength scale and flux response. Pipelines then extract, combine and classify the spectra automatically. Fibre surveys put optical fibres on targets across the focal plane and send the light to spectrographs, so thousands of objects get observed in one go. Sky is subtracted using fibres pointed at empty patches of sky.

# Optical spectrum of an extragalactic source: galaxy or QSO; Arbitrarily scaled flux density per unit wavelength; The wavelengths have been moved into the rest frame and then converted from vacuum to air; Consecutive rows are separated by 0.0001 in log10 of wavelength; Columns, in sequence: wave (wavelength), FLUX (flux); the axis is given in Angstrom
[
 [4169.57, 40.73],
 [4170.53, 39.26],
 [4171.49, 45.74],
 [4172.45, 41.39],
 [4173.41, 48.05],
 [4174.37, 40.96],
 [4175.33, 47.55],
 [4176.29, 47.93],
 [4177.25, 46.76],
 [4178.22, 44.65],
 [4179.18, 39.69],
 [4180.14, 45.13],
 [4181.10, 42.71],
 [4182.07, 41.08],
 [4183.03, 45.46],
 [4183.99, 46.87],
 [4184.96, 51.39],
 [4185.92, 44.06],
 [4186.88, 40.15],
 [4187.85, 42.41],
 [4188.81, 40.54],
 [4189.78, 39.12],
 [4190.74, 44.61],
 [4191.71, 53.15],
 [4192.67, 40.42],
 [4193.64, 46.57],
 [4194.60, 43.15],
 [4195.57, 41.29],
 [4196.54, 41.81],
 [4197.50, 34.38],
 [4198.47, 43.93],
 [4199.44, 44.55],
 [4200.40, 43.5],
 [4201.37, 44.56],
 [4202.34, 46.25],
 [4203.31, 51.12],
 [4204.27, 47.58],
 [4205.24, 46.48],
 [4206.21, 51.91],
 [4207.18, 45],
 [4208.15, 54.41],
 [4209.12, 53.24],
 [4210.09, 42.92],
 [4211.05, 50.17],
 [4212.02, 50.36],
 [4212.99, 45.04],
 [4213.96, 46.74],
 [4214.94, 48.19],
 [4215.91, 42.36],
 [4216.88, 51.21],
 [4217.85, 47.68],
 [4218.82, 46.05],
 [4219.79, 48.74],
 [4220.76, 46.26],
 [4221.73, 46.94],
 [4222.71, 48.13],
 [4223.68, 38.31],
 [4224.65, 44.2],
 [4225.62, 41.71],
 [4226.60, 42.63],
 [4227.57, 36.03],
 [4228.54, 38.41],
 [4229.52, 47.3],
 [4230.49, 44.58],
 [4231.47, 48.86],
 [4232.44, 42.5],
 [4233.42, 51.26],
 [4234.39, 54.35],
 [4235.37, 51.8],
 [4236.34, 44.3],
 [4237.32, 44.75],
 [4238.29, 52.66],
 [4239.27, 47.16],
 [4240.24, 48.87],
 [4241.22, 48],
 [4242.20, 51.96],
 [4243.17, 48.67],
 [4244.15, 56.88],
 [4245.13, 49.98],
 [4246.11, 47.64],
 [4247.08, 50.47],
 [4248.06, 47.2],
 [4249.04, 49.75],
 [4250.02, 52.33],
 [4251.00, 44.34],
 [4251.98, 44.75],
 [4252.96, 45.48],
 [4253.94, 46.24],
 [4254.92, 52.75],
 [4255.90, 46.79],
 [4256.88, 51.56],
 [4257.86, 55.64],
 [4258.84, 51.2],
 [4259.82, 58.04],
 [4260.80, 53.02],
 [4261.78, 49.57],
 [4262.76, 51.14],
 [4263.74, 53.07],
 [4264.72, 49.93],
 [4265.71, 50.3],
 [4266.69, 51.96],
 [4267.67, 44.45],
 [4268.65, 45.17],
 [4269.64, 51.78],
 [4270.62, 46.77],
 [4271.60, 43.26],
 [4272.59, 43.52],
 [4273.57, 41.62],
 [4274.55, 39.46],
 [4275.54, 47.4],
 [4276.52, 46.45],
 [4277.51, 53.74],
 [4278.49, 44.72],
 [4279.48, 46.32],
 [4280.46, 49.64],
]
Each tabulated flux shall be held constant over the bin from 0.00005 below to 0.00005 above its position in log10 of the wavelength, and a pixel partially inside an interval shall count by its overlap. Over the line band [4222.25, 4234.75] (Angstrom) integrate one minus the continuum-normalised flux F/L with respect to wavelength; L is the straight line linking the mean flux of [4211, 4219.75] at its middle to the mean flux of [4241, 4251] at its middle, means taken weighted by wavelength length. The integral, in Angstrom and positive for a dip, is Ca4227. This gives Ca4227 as 1.08 Angstrom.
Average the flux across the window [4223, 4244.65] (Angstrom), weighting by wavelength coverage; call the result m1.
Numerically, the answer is 46.6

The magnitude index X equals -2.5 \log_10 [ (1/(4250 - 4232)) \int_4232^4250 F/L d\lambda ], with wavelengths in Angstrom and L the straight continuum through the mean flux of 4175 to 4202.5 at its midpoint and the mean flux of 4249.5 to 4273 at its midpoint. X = -0.04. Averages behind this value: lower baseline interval 43.9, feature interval 49.4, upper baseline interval 49.3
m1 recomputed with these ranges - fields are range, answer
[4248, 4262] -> 50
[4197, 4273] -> 47.7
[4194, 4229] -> 45.4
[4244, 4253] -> 48.7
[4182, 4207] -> 44.5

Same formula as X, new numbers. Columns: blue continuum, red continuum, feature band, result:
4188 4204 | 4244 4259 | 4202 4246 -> -0.020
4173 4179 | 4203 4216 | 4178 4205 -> 0.071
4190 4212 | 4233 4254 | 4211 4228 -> 0.042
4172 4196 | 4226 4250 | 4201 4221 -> -0.045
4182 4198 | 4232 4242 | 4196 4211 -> -0.031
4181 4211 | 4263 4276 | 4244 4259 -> -0.065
